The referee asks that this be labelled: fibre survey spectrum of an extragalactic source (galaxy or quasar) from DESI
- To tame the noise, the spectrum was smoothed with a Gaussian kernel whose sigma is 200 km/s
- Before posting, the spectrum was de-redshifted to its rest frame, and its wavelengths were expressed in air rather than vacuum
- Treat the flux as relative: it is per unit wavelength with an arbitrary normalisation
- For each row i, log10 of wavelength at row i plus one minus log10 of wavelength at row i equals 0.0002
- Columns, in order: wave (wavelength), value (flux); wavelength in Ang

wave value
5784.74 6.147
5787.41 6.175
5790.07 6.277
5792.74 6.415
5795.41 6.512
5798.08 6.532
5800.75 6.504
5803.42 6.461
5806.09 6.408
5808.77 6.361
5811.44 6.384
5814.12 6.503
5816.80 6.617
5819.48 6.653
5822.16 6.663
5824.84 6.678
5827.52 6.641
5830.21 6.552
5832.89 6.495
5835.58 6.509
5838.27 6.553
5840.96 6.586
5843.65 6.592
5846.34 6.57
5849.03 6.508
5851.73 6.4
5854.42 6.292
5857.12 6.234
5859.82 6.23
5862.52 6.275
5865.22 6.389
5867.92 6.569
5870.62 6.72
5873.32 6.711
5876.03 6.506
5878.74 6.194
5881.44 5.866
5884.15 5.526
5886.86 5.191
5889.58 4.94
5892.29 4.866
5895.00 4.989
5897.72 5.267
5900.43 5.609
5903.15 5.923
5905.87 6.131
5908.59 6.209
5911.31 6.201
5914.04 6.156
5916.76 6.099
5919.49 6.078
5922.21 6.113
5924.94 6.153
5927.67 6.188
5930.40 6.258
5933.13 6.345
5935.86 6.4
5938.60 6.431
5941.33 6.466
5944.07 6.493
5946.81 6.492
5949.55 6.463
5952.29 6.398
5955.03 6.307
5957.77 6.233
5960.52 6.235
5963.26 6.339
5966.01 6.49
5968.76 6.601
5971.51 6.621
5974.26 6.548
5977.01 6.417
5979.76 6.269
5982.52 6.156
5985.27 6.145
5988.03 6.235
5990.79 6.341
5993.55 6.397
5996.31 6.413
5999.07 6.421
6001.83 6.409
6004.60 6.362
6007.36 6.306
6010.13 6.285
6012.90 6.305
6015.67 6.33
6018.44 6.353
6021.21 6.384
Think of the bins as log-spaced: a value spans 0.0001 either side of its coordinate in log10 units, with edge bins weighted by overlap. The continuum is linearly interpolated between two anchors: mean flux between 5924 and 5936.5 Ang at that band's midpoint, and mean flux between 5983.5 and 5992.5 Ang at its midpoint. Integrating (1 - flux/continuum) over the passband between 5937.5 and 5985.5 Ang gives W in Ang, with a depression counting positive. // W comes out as -1.1 Ang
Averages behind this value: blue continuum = 6.27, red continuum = 6.24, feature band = 6.4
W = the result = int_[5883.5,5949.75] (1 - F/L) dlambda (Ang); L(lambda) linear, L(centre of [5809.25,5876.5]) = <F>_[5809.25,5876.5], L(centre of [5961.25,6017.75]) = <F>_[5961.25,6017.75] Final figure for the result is 5.0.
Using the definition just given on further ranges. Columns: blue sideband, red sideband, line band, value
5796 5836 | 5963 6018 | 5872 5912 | 4.50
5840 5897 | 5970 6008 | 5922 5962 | -0.52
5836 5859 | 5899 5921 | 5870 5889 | 0.68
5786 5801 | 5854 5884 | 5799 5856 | -1.38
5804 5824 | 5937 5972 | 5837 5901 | 4.05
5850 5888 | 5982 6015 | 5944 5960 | -0.24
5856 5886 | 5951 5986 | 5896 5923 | 1.50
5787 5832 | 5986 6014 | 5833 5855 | -0.13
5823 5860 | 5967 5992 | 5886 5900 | 2.97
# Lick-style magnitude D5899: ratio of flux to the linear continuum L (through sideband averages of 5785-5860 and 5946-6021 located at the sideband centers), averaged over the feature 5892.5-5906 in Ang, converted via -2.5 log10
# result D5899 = 0.17 mag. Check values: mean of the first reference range 6.47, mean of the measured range 5.47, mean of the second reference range 6.37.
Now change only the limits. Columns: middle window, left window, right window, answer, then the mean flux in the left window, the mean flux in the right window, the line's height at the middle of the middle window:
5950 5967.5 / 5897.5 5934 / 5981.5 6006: -0.02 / 6.07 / 6.32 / 6.21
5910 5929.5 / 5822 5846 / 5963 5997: 0.06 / 6.58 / 6.38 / 6.46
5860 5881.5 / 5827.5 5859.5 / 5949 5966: 0.00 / 6.48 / 6.34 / 6.44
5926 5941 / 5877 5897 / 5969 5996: -0.08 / 5.39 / 6.36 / 5.86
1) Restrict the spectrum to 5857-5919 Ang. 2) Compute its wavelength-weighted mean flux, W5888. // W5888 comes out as 5.94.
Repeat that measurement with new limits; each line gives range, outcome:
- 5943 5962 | 6.37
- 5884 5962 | 6.01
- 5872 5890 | 5.89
